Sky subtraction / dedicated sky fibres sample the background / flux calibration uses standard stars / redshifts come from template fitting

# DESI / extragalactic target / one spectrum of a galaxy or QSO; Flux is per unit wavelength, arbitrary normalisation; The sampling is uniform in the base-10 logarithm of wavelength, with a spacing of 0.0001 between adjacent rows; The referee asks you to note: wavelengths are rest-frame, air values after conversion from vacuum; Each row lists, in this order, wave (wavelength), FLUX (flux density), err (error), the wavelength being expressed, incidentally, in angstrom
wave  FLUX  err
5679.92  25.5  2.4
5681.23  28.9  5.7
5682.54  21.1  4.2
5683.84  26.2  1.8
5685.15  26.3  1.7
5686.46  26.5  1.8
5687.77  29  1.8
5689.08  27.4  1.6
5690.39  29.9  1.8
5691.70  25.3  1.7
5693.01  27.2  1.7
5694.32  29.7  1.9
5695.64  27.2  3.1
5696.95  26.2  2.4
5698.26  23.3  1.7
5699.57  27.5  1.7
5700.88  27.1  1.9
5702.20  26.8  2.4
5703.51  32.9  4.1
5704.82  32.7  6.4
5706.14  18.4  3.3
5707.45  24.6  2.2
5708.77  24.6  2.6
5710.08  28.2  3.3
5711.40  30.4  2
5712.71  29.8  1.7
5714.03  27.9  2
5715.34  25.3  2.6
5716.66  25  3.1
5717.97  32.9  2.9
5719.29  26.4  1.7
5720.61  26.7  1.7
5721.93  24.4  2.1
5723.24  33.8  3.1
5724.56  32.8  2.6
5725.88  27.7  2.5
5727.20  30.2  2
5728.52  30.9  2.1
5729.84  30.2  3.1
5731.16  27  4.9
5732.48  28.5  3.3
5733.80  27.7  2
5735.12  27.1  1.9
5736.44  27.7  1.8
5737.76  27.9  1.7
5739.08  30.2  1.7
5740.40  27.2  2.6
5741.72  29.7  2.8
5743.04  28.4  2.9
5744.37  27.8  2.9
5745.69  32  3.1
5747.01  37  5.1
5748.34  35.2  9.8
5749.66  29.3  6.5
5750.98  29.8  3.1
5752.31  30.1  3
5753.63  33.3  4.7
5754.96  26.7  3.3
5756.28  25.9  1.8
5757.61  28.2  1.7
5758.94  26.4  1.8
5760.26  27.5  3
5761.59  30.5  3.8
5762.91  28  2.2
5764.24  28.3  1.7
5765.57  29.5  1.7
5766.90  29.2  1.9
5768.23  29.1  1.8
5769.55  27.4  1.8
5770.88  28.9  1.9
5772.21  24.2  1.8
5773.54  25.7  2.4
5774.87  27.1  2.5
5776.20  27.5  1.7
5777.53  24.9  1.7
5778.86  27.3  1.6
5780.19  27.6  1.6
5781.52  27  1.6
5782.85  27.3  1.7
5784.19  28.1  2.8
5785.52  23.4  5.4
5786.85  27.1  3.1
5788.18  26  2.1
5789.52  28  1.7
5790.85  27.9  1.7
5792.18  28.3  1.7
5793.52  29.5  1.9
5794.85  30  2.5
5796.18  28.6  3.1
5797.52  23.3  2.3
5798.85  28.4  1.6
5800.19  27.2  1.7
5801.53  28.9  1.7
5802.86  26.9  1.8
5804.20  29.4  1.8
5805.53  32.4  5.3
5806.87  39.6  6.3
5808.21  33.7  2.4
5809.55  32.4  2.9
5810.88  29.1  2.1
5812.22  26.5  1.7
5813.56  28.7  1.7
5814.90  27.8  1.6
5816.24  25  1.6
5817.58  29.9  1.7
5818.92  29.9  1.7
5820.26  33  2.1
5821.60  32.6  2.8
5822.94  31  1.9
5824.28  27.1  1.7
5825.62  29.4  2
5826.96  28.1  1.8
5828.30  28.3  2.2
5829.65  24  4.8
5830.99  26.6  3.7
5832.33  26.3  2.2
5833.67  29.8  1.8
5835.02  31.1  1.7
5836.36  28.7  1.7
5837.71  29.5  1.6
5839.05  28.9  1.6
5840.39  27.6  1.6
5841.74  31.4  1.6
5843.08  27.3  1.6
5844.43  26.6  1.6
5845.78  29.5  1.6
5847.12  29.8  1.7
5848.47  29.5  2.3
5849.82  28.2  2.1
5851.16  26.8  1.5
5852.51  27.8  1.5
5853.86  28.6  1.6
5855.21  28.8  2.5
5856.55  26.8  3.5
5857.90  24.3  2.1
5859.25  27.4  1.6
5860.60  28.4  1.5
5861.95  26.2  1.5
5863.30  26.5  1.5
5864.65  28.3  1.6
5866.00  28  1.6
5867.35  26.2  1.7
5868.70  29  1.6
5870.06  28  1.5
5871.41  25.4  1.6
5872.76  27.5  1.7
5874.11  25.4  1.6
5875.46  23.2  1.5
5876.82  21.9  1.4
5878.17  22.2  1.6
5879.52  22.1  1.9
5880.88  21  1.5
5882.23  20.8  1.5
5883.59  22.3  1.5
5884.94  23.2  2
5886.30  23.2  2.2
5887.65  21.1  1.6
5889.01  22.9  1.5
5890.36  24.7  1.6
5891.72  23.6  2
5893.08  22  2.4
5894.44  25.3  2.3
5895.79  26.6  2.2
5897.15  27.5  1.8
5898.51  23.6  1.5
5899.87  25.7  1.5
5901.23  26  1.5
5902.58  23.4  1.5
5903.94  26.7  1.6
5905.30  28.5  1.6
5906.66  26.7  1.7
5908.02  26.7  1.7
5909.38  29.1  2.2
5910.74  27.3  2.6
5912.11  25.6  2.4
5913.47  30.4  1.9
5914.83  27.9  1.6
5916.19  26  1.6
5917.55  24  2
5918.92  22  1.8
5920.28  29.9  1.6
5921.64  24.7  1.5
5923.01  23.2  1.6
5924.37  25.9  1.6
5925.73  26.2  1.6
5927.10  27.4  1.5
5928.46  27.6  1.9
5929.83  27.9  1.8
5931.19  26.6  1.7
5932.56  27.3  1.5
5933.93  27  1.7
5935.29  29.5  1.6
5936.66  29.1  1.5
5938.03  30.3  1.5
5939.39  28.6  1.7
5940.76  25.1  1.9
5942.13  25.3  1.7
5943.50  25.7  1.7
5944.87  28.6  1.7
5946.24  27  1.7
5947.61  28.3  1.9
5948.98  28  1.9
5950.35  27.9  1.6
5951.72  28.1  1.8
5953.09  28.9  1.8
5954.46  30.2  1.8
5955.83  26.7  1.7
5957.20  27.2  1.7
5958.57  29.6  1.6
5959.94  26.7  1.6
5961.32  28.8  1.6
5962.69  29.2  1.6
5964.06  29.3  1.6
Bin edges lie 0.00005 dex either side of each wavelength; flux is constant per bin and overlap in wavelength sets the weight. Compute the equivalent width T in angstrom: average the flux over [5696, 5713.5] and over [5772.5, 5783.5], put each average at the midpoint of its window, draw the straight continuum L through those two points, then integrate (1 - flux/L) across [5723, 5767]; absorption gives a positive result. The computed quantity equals -4.1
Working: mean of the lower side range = 27.1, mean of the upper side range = 26.7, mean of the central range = 29.4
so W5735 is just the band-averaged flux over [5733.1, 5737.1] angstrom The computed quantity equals 27.5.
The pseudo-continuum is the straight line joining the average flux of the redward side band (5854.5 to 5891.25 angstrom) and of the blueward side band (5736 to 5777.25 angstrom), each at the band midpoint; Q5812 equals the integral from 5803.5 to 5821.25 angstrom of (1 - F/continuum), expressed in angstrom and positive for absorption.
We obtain -2.4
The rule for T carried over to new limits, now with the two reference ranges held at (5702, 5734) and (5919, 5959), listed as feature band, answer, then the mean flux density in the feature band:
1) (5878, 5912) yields 3.7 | 24.5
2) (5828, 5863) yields -0.3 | 28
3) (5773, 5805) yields 0.7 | 27.3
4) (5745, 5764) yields -1.2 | 30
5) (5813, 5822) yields -0.5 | 29.5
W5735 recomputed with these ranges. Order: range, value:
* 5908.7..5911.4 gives 28.2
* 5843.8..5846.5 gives 28.1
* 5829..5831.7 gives 25.4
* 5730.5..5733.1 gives 27.7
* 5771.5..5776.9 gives 26.1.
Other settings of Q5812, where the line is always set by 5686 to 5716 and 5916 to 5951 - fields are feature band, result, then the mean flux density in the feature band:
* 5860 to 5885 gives 1.8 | 25.1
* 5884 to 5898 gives 1.6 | 24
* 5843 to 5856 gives -0.6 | 28.3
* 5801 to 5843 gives -3.6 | 29.4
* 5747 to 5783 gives -1.6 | 28.4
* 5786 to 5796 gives -0.3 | 28.1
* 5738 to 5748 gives -1.2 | 30.4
